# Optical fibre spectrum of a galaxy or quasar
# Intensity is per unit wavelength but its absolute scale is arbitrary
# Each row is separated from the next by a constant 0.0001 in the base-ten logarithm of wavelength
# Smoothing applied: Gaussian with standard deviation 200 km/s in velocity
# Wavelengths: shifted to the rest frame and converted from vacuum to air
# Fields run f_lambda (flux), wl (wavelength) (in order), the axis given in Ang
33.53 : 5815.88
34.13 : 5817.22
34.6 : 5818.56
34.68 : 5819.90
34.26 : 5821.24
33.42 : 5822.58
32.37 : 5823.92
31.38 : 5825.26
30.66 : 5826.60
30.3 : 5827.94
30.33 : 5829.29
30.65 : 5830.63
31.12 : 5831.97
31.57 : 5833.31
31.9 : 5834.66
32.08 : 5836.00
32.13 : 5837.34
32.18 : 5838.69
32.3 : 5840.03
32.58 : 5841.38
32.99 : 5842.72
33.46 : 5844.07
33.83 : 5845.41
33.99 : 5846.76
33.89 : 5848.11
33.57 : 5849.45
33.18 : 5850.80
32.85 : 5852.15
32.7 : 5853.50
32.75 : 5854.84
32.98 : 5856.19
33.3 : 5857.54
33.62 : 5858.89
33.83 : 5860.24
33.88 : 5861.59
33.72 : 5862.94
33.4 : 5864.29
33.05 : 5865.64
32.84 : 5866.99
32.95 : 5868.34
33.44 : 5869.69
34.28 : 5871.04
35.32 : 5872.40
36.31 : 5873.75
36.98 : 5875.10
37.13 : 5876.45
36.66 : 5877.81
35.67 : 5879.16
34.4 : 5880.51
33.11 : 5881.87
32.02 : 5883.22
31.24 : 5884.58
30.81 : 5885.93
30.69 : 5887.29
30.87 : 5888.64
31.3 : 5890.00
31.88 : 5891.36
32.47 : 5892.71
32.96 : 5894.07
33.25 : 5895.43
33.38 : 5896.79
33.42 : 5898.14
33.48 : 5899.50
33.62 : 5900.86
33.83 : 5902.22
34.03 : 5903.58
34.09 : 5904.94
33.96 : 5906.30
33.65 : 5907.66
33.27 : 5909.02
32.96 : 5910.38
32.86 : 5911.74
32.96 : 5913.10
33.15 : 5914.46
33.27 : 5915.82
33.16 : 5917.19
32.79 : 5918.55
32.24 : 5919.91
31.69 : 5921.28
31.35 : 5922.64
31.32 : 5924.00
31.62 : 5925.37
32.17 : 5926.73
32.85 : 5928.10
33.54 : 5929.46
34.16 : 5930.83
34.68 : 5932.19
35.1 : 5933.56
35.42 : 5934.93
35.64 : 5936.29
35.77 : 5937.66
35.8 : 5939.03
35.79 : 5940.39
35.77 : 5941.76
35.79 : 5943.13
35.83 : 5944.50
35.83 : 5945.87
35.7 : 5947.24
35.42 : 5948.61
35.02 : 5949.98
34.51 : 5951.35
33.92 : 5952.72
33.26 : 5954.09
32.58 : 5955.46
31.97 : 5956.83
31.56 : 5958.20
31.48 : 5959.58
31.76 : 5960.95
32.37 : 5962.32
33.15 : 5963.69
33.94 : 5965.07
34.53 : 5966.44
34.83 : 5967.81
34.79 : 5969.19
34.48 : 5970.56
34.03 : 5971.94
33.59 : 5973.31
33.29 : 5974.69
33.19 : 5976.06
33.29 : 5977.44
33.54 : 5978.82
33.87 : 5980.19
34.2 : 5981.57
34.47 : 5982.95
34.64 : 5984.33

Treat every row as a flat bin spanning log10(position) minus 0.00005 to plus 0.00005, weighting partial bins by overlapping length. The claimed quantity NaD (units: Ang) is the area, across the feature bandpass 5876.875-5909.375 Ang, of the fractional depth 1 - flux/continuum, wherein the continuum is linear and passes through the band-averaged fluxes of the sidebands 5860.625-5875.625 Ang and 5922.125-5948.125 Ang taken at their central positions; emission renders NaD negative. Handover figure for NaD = 1.1 Ang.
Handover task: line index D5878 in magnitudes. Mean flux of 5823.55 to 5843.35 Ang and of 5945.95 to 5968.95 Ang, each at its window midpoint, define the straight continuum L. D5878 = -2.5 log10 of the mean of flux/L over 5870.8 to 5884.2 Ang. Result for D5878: -0.090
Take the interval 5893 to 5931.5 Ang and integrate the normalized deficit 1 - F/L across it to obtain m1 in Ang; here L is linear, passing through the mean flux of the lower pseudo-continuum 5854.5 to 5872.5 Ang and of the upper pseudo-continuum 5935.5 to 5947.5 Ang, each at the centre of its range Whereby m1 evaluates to 2.1 Ang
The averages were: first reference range 33.5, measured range 33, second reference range 35.8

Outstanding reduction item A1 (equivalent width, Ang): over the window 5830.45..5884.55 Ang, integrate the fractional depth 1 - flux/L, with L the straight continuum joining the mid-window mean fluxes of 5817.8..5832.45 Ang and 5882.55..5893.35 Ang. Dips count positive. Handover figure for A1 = -2.9 Ang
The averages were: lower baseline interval 32.2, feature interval 33.5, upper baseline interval 31.4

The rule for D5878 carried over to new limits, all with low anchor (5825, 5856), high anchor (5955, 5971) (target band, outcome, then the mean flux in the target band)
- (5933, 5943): -0.09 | 35.6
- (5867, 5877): -0.08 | 35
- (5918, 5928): 0.03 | 31.9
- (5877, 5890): -0.01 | 32.8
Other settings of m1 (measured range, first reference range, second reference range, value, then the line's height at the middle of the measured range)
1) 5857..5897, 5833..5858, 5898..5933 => -0.6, 33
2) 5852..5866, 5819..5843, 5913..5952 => -0.3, 32.6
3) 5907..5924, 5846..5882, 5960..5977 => 0.6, 33.9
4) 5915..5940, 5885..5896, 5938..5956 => 0.3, 33.9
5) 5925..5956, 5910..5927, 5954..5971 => -1.8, 32.8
